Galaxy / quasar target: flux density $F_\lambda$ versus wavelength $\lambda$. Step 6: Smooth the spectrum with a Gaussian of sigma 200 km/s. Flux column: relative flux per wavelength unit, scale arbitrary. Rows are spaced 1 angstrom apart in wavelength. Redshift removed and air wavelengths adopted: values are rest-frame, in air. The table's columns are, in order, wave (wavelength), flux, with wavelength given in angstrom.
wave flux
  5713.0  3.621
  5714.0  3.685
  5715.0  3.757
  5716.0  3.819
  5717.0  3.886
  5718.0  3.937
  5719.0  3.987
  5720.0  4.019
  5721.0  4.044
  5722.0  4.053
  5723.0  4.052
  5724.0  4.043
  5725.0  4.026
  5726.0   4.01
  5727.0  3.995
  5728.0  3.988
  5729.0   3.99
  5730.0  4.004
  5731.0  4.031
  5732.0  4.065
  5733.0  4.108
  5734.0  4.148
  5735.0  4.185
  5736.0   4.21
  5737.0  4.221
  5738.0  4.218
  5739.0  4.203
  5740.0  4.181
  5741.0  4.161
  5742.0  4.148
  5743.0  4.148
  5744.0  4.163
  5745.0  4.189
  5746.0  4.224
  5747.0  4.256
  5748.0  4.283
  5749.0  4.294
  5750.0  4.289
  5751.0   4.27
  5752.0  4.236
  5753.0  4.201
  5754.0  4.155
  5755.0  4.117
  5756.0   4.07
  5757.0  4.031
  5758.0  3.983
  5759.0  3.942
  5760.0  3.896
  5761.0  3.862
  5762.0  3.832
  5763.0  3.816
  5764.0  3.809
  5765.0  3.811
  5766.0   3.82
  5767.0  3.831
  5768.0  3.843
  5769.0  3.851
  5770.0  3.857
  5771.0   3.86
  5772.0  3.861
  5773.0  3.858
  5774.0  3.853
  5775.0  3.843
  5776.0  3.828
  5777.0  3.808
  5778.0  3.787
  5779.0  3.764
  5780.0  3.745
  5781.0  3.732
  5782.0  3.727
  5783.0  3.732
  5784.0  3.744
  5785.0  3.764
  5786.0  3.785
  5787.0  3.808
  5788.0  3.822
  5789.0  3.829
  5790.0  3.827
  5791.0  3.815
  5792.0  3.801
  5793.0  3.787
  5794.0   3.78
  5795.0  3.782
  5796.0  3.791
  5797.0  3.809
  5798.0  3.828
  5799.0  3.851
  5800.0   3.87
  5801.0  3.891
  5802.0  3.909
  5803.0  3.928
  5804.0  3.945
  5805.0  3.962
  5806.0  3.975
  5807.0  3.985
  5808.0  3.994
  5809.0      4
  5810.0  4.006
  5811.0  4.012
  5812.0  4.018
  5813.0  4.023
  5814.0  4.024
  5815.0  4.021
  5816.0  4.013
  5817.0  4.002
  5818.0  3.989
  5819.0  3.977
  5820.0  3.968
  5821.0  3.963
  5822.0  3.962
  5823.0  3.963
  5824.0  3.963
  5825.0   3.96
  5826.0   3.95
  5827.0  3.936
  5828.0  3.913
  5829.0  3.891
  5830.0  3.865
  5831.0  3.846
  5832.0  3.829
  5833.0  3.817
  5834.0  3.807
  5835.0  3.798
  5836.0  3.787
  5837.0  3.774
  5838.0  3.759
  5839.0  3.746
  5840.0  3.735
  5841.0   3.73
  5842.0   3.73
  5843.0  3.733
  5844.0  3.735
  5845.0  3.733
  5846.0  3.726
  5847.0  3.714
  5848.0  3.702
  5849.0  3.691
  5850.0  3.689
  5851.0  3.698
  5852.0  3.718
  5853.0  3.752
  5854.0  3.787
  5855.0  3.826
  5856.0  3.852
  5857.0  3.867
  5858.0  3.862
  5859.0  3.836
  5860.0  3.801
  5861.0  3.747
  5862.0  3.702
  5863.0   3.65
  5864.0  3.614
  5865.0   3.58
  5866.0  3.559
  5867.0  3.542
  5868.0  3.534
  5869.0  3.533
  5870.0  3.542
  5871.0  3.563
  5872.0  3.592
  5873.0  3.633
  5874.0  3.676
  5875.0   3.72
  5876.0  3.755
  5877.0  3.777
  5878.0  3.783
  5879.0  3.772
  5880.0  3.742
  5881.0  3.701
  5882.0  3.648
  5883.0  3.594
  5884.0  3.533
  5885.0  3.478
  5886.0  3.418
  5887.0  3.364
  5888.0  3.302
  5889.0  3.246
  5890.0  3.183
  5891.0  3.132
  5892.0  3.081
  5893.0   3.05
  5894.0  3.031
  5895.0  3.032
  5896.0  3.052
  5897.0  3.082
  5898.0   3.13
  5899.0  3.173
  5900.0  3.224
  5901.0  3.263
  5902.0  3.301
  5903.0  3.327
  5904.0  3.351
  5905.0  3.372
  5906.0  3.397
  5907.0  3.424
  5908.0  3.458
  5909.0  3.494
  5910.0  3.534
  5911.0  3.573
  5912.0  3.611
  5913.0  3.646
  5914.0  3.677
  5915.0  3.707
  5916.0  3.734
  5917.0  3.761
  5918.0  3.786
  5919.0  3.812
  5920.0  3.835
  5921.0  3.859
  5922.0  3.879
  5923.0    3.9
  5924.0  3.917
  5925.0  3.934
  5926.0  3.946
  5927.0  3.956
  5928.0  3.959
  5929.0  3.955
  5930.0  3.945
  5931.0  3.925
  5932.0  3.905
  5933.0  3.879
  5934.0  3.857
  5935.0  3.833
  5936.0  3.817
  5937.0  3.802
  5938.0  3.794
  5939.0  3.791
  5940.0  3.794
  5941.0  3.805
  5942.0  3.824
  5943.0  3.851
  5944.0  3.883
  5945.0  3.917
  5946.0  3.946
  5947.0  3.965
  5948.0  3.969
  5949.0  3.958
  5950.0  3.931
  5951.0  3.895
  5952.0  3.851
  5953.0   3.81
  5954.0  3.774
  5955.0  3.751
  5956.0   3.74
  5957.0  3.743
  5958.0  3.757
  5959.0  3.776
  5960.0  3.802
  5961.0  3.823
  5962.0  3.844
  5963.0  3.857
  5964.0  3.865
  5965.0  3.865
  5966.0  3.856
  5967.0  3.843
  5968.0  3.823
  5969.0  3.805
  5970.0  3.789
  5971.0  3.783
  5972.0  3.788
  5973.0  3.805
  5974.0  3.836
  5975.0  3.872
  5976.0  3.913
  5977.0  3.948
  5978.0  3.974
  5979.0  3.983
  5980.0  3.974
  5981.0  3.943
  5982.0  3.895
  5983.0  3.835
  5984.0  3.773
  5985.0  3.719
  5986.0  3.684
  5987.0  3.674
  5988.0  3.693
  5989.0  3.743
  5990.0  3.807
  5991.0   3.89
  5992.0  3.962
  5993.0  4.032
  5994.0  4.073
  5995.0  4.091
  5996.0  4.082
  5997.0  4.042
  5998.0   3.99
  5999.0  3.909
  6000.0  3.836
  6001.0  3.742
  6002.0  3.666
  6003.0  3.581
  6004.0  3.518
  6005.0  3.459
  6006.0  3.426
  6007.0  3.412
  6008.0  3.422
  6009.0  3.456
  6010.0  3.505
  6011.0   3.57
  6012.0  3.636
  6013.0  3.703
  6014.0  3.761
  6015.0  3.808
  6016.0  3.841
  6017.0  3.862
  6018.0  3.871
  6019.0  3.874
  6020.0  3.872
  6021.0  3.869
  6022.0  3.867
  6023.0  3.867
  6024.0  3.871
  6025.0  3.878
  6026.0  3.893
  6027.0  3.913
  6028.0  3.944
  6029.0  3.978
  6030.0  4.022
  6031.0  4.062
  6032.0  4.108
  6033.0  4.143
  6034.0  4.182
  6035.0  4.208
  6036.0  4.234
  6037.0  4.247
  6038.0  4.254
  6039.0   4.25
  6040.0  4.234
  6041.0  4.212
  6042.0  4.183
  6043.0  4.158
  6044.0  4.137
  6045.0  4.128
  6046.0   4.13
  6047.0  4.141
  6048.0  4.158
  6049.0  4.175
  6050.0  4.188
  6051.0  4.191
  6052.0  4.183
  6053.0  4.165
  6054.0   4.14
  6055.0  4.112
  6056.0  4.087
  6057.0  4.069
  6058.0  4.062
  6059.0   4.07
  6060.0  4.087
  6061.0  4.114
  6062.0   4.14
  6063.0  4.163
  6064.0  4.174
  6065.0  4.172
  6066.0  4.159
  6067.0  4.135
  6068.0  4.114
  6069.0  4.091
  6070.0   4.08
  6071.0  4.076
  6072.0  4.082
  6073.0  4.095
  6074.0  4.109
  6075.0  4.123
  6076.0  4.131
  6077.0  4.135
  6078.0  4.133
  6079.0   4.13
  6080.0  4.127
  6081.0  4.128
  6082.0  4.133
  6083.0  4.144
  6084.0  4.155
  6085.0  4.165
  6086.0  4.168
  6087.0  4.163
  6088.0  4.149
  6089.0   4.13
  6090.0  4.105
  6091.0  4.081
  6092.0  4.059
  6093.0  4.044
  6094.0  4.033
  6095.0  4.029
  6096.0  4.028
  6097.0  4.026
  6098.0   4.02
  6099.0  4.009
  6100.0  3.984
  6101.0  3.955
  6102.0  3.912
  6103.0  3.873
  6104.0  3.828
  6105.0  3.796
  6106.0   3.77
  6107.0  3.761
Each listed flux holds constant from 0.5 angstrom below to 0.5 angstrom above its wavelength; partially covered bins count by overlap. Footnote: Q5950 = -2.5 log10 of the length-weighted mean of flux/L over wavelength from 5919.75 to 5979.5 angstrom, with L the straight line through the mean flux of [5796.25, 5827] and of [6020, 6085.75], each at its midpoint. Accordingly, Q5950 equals 0.05 mag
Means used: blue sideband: 3.96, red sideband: 4.11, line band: 3.86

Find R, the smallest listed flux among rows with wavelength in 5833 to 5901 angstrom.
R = 3.031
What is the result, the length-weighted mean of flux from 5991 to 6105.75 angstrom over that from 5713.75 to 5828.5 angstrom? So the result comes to 1.01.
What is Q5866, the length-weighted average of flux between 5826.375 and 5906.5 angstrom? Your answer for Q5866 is 3.59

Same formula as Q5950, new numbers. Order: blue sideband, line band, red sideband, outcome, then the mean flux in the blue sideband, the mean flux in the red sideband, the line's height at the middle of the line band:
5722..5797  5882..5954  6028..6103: 0.12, 3.97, 4.12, 4.05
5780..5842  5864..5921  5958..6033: 0.11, 3.88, 3.82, 3.85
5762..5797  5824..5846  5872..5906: -0.06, 3.81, 3.39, 3.6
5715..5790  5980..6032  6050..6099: 0.08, 3.98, 4.11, 4.08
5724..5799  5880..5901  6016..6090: 0.22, 3.96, 4.1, 4.02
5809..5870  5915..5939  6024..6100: 0.02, 3.82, 4.11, 3.93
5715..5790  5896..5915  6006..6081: 0.18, 3.98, 4.02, 4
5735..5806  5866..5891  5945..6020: 0.09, 3.95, 3.81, 3.88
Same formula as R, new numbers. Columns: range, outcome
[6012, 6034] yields 3.636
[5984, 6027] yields 3.412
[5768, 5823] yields 3.727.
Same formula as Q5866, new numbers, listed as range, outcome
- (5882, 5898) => 3.25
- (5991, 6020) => 3.76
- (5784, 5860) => 3.86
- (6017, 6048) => 4.06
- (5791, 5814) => 3.91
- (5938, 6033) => 3.83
